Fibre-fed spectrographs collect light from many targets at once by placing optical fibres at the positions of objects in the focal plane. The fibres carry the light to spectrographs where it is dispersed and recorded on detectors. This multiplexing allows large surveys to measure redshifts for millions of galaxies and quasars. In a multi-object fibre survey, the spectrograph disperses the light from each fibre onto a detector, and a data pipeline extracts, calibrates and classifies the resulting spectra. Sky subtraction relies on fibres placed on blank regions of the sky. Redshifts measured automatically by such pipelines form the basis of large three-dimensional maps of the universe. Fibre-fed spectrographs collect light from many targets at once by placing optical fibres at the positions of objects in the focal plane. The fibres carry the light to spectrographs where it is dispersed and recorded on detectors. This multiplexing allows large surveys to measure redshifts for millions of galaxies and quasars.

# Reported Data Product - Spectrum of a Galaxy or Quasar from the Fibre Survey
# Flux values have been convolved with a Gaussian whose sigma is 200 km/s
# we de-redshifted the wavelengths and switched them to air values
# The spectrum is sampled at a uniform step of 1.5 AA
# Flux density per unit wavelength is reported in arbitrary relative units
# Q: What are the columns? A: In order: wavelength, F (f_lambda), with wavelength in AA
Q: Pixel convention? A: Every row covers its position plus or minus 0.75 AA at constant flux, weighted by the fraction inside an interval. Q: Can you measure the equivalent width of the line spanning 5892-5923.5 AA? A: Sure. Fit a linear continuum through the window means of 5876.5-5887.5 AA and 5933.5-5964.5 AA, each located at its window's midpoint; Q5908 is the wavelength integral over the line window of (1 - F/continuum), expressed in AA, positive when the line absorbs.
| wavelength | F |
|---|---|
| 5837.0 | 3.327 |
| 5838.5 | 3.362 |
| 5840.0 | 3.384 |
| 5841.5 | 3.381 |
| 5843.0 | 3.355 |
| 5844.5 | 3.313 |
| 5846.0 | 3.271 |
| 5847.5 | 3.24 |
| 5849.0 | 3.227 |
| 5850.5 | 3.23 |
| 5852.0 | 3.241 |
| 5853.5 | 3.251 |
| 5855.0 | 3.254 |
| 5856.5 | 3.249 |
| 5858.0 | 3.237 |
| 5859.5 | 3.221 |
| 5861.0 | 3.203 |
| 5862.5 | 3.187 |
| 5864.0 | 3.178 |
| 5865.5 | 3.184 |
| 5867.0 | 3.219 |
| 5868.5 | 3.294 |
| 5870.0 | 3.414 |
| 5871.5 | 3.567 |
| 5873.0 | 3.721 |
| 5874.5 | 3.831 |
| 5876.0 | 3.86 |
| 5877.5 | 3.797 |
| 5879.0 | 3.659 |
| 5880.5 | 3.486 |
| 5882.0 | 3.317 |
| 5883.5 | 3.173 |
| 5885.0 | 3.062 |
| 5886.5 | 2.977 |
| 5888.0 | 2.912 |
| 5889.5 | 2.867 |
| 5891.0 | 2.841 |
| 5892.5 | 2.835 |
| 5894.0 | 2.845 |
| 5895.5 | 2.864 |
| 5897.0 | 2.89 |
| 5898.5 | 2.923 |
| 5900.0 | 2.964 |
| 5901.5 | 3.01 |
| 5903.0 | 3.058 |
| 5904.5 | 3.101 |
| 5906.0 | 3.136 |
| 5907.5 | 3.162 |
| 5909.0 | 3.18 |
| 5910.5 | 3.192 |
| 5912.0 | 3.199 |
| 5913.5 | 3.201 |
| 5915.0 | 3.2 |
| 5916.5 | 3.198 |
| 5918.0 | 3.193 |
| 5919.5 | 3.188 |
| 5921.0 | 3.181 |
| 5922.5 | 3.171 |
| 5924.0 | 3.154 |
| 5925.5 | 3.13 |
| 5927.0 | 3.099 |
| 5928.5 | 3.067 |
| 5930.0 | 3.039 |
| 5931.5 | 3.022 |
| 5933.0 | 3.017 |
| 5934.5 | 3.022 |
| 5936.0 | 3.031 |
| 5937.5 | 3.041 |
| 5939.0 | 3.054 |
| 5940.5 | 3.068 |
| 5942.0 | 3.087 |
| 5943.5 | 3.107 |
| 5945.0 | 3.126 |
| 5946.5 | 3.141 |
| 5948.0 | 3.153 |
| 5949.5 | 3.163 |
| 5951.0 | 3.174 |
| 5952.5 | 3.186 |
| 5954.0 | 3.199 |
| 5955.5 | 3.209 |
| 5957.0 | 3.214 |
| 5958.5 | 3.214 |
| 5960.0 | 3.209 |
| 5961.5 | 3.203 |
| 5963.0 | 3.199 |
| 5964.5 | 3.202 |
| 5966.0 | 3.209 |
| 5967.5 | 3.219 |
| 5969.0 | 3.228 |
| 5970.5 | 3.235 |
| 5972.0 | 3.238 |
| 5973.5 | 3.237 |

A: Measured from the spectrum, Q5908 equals 1.8 AA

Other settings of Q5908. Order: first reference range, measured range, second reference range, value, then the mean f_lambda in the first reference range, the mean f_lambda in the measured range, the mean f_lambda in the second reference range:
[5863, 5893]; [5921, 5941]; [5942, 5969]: 0.93 AA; 3.31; 3.07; 3.18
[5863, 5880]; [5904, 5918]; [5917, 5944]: 0.24 AA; 3.51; 3.18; 3.09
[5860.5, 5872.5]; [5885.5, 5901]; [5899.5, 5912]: 1.32 AA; 3.29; 2.9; 3.11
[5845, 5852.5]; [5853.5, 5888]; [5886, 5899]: -3.35 AA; 3.24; 3.36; 2.88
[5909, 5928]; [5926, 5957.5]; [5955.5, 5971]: 0.88 AA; 3.17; 3.1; 3.21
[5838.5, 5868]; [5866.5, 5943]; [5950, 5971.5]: 1.58 AA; 3.26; 3.17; 3.21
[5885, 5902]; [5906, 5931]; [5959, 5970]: -1.19 AA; 2.91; 3.16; 3.21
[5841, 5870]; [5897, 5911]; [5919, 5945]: 0.35 AA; 3.25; 3.07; 3.09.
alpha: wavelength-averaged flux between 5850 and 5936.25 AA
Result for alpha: 3.19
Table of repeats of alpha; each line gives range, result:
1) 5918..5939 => 3.09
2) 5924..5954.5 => 3.1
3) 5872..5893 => 3.32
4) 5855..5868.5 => 3.22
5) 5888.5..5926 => 3.07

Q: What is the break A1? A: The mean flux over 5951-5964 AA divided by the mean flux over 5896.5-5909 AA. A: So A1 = 1.05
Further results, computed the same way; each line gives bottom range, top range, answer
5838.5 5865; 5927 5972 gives 0.96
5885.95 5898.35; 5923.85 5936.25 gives 1.06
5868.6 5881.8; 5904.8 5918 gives 0.88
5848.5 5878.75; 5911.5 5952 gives 0.92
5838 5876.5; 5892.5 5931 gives 0.93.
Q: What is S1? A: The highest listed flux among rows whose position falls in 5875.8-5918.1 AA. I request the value 3.86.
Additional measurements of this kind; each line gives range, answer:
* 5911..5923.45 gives 3.201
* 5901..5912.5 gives 3.199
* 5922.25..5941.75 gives 3.171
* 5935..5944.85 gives 3.107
